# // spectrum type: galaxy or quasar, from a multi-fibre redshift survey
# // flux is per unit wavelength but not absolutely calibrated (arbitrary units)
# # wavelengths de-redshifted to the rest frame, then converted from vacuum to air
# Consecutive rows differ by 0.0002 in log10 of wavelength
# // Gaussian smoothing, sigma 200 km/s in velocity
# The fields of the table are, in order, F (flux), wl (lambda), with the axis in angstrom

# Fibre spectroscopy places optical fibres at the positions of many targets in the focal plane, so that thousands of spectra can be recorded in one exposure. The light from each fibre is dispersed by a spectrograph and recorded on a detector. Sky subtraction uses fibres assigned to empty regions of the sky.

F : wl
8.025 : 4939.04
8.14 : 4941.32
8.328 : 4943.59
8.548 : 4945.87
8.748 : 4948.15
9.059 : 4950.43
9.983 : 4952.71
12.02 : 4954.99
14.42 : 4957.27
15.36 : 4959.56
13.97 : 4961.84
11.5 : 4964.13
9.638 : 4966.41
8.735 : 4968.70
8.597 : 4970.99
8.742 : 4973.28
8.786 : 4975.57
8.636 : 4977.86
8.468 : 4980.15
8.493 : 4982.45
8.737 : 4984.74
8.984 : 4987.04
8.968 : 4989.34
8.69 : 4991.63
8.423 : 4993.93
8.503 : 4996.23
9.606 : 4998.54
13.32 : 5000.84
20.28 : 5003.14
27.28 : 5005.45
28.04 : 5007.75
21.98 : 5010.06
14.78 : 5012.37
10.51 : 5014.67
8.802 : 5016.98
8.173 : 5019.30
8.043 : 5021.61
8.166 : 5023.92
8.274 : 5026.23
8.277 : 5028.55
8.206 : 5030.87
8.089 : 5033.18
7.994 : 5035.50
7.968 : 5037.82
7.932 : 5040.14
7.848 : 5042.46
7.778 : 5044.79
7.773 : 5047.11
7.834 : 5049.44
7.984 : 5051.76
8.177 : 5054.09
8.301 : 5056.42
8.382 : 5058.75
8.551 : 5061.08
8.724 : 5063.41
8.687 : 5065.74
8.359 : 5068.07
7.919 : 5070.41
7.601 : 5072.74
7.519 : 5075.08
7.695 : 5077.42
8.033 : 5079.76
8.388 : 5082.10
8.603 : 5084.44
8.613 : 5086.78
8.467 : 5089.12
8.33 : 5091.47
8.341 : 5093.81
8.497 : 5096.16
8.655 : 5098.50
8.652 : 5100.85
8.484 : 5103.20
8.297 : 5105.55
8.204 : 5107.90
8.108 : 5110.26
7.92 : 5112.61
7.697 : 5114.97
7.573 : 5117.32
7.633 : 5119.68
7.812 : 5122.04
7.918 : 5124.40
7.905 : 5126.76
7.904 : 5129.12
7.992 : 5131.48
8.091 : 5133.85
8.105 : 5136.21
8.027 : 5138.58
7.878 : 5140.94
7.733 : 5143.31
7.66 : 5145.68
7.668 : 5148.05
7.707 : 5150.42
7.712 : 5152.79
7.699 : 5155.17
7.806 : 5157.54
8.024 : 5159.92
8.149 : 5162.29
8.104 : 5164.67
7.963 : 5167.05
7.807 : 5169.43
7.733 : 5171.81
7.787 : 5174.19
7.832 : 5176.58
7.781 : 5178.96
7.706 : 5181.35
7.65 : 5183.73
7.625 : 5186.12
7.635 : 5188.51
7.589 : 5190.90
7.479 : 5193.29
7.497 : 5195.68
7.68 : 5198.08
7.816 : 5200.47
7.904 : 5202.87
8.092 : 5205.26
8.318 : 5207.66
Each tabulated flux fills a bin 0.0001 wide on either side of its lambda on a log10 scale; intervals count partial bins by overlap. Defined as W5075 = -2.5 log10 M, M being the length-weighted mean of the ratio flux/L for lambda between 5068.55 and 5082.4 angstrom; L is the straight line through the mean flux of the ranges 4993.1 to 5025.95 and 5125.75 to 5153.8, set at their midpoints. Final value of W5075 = 0.35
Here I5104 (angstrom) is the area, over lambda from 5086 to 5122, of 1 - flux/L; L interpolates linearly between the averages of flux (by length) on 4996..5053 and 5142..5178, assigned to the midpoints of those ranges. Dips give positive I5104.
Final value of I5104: 4.2 angstrom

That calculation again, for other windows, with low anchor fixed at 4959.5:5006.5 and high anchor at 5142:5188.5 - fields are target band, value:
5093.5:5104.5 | 0.52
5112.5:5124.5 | 1.23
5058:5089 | 3.84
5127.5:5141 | 0.54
